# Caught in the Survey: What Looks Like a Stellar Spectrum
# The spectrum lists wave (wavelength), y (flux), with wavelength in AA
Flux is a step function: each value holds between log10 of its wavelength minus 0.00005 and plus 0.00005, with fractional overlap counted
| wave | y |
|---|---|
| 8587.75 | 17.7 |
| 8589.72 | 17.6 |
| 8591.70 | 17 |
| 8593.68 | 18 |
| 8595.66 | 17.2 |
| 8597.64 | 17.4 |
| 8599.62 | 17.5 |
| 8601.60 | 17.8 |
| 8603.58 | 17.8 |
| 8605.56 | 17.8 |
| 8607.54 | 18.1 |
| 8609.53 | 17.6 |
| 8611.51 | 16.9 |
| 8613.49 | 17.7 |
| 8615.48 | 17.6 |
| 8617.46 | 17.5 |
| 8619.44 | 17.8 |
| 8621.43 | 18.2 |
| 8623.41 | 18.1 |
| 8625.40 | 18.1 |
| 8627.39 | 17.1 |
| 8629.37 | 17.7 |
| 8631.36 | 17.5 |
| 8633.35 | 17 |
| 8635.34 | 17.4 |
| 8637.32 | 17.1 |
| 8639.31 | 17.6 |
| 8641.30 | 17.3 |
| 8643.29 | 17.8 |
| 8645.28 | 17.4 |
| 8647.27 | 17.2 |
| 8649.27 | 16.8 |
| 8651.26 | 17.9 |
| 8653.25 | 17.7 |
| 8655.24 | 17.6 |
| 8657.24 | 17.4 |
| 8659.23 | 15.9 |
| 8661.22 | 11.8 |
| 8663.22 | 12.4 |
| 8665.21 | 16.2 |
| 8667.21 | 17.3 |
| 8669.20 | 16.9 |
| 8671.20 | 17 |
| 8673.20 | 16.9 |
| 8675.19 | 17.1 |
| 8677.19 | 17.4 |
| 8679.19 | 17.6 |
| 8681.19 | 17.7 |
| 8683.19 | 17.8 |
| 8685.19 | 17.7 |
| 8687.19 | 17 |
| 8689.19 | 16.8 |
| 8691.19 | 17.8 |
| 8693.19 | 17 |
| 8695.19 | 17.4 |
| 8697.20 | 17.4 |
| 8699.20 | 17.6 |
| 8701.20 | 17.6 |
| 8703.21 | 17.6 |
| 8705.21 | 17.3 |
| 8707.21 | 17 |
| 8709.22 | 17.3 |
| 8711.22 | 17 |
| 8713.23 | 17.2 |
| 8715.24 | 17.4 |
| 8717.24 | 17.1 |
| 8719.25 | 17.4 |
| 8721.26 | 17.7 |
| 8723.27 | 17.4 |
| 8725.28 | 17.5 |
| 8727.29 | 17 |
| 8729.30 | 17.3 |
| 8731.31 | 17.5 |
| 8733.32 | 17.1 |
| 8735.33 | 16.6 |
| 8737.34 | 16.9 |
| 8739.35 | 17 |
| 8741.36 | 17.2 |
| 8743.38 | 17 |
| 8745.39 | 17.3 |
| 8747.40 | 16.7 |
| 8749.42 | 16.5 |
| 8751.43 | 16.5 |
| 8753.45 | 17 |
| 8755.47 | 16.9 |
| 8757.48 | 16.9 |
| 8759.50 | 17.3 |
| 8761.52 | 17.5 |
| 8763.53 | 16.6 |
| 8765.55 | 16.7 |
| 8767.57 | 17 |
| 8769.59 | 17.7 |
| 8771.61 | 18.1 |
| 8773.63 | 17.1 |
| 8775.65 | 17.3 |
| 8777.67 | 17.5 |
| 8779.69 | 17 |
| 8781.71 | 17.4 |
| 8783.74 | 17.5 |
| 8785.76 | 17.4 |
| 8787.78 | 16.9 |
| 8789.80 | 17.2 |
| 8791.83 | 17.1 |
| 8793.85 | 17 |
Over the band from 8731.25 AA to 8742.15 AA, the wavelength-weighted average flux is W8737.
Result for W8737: 17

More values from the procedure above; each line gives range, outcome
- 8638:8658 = 17.5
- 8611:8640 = 17.6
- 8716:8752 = 17.1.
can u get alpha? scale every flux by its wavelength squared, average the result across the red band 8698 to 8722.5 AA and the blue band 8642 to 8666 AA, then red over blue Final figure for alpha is 1.08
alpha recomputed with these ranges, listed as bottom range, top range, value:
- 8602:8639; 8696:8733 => 1.01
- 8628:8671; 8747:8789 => 1.05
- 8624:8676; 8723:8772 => 1.04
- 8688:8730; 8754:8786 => 1.01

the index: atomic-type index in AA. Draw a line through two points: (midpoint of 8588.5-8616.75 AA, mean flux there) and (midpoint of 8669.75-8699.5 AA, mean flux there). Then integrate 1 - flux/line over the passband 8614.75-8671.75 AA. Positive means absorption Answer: 1.5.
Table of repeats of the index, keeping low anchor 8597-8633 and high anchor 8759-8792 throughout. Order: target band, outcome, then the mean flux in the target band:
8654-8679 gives 1.87 AA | 16.2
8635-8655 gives 0.19 AA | 17.4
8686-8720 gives 0.30 AA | 17.3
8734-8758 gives 0.63 AA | 16.9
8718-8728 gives -0.01 AA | 17.4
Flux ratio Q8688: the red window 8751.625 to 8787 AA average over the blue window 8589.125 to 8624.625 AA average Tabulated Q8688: 1.0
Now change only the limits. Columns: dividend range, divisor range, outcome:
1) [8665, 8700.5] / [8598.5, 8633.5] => 0.98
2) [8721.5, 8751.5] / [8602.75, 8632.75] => 0.96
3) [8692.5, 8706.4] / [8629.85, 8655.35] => 1.00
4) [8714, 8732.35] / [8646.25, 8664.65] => 1.08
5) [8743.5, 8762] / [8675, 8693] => 0.97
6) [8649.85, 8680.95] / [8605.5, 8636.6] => 0.94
